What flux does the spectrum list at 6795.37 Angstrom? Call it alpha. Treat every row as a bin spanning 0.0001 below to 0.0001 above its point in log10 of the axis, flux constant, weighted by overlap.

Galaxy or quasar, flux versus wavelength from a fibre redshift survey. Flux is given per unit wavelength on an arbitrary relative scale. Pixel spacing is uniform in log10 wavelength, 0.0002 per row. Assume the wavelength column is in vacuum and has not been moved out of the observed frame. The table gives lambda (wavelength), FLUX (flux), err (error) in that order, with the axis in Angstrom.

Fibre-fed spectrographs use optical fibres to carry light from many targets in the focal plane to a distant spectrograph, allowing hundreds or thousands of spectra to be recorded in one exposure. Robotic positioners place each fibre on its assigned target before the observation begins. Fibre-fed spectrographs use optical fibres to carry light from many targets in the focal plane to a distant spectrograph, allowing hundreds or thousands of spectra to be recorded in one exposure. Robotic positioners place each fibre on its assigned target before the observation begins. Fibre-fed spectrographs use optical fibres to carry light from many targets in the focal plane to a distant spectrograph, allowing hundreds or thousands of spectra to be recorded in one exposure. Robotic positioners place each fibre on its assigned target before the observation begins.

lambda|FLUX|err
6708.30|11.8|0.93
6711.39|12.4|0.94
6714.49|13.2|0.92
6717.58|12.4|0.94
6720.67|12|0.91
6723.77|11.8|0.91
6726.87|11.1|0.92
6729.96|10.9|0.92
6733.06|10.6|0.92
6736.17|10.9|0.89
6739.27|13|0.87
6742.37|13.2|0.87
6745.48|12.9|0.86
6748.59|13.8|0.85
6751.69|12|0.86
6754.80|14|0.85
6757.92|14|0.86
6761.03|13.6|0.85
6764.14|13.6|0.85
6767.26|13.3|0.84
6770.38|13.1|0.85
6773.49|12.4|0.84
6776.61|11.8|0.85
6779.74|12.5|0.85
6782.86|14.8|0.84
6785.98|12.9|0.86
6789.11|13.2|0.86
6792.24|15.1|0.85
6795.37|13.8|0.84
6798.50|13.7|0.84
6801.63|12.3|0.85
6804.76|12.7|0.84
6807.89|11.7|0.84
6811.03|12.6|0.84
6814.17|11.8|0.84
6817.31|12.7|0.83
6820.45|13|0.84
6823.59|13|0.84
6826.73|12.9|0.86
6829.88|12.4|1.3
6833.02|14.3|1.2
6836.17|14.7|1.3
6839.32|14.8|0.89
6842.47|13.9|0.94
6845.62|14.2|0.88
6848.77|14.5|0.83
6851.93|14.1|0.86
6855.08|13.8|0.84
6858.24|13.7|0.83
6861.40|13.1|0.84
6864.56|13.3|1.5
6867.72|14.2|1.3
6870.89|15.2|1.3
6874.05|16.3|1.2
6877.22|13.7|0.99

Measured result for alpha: 13.8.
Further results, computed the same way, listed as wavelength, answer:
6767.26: 13.3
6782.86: 14.8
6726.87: 11.1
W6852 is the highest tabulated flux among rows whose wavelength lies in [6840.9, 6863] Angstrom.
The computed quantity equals 14.5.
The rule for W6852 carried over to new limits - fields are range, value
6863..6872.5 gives 15.2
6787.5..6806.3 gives 15.1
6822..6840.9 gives 14.8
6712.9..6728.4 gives 13.2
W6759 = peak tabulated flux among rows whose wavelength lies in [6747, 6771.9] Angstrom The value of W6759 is 14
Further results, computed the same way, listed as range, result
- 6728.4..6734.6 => 10.9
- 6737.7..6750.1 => 13.8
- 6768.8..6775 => 13.1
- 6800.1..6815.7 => 12.7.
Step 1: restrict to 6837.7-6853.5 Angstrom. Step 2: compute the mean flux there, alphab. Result 14.3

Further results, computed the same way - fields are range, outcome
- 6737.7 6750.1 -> 13.2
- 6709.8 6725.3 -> 12.4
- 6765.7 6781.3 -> 12.6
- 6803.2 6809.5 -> 12.2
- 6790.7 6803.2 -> 13.7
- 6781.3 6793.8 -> 14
